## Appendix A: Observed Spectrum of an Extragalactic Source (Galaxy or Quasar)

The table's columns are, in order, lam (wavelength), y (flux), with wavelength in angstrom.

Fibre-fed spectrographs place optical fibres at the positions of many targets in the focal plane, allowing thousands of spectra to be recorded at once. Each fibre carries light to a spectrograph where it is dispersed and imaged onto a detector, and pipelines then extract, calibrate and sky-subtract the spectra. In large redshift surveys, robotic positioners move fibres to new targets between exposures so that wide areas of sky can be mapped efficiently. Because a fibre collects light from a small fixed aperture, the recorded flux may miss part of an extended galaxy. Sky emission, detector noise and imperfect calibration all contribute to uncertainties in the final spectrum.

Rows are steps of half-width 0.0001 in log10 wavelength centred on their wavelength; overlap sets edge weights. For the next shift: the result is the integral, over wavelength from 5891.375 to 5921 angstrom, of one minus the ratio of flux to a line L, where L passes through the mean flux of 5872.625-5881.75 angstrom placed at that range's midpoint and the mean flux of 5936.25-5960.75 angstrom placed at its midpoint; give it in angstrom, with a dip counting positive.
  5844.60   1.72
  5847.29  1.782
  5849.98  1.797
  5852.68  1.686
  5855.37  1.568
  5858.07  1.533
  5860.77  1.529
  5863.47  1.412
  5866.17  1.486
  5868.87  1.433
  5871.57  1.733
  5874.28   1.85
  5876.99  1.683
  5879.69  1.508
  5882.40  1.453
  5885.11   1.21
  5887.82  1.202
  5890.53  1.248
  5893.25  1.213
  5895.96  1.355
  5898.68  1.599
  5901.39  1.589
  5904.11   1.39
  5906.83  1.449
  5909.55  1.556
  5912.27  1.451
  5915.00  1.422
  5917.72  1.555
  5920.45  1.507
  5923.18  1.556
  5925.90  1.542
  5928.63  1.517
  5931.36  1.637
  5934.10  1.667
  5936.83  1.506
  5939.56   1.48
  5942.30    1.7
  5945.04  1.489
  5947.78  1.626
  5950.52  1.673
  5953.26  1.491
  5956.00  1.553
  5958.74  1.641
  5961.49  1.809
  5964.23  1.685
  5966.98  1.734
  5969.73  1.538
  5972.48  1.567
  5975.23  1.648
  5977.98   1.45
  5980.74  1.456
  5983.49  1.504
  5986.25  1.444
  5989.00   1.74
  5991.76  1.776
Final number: 3.13 angstrom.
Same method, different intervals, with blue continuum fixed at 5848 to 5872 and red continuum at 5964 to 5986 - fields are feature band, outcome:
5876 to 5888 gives 1.1 angstrom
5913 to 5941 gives 0.5 angstrom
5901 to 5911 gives 0.5 angstrom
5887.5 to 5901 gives 1.9 angstrom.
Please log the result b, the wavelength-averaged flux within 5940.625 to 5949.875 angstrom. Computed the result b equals 1.6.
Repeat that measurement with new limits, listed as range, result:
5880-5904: 1.37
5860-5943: 1.5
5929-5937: 1.61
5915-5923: 1.52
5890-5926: 1.46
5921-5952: 1.58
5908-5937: 1.54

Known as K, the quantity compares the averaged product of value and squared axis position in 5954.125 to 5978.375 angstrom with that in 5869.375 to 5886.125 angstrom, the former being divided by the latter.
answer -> 1.07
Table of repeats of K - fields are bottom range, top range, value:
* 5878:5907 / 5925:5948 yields 1.15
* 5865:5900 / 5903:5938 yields 1.06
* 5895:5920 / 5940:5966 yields 1.11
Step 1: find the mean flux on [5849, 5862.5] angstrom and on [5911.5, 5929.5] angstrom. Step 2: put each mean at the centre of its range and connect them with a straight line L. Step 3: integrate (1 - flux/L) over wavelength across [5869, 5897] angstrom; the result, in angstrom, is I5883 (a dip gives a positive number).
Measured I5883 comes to 2.2 angstrom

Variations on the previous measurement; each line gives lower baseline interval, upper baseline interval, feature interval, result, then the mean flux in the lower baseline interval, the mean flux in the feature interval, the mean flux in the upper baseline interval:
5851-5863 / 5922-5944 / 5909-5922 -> 0.65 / 1.57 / 1.49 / 1.57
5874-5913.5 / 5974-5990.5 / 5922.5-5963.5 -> -2.69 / 1.44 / 1.59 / 1.54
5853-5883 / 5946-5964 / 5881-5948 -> 5.42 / 1.57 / 1.47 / 1.63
